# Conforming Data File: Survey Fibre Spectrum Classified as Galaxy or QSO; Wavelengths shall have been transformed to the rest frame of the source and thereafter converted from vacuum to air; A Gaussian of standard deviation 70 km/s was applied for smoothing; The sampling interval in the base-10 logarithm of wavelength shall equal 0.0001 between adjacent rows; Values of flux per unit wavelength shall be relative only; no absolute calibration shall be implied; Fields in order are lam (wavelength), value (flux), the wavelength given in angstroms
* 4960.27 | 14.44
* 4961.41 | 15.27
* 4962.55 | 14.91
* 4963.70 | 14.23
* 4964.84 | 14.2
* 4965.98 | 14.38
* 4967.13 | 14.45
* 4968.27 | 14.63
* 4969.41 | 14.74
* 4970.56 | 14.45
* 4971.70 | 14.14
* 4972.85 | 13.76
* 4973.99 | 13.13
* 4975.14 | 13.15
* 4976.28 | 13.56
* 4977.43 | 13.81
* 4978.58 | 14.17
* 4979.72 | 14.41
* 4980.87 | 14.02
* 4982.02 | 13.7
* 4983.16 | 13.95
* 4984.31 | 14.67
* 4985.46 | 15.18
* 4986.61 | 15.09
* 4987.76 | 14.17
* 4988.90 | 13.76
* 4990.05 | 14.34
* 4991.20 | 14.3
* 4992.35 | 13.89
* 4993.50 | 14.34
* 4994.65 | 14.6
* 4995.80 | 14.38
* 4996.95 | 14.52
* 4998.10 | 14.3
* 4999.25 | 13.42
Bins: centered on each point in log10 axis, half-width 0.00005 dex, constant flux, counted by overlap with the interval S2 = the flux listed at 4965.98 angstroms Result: 14.38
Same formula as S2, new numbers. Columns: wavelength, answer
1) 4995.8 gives 14.38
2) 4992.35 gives 13.89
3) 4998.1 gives 14.3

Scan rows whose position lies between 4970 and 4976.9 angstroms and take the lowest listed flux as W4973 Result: 13.13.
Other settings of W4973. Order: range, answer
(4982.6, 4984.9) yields 13.95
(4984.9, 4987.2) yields 15.09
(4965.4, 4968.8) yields 14.38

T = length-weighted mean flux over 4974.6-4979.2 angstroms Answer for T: 13.7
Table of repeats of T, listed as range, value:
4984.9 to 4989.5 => 14.6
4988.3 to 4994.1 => 14.1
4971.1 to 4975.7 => 13.6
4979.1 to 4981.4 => 14.2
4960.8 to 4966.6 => 14.6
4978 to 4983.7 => 14.1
